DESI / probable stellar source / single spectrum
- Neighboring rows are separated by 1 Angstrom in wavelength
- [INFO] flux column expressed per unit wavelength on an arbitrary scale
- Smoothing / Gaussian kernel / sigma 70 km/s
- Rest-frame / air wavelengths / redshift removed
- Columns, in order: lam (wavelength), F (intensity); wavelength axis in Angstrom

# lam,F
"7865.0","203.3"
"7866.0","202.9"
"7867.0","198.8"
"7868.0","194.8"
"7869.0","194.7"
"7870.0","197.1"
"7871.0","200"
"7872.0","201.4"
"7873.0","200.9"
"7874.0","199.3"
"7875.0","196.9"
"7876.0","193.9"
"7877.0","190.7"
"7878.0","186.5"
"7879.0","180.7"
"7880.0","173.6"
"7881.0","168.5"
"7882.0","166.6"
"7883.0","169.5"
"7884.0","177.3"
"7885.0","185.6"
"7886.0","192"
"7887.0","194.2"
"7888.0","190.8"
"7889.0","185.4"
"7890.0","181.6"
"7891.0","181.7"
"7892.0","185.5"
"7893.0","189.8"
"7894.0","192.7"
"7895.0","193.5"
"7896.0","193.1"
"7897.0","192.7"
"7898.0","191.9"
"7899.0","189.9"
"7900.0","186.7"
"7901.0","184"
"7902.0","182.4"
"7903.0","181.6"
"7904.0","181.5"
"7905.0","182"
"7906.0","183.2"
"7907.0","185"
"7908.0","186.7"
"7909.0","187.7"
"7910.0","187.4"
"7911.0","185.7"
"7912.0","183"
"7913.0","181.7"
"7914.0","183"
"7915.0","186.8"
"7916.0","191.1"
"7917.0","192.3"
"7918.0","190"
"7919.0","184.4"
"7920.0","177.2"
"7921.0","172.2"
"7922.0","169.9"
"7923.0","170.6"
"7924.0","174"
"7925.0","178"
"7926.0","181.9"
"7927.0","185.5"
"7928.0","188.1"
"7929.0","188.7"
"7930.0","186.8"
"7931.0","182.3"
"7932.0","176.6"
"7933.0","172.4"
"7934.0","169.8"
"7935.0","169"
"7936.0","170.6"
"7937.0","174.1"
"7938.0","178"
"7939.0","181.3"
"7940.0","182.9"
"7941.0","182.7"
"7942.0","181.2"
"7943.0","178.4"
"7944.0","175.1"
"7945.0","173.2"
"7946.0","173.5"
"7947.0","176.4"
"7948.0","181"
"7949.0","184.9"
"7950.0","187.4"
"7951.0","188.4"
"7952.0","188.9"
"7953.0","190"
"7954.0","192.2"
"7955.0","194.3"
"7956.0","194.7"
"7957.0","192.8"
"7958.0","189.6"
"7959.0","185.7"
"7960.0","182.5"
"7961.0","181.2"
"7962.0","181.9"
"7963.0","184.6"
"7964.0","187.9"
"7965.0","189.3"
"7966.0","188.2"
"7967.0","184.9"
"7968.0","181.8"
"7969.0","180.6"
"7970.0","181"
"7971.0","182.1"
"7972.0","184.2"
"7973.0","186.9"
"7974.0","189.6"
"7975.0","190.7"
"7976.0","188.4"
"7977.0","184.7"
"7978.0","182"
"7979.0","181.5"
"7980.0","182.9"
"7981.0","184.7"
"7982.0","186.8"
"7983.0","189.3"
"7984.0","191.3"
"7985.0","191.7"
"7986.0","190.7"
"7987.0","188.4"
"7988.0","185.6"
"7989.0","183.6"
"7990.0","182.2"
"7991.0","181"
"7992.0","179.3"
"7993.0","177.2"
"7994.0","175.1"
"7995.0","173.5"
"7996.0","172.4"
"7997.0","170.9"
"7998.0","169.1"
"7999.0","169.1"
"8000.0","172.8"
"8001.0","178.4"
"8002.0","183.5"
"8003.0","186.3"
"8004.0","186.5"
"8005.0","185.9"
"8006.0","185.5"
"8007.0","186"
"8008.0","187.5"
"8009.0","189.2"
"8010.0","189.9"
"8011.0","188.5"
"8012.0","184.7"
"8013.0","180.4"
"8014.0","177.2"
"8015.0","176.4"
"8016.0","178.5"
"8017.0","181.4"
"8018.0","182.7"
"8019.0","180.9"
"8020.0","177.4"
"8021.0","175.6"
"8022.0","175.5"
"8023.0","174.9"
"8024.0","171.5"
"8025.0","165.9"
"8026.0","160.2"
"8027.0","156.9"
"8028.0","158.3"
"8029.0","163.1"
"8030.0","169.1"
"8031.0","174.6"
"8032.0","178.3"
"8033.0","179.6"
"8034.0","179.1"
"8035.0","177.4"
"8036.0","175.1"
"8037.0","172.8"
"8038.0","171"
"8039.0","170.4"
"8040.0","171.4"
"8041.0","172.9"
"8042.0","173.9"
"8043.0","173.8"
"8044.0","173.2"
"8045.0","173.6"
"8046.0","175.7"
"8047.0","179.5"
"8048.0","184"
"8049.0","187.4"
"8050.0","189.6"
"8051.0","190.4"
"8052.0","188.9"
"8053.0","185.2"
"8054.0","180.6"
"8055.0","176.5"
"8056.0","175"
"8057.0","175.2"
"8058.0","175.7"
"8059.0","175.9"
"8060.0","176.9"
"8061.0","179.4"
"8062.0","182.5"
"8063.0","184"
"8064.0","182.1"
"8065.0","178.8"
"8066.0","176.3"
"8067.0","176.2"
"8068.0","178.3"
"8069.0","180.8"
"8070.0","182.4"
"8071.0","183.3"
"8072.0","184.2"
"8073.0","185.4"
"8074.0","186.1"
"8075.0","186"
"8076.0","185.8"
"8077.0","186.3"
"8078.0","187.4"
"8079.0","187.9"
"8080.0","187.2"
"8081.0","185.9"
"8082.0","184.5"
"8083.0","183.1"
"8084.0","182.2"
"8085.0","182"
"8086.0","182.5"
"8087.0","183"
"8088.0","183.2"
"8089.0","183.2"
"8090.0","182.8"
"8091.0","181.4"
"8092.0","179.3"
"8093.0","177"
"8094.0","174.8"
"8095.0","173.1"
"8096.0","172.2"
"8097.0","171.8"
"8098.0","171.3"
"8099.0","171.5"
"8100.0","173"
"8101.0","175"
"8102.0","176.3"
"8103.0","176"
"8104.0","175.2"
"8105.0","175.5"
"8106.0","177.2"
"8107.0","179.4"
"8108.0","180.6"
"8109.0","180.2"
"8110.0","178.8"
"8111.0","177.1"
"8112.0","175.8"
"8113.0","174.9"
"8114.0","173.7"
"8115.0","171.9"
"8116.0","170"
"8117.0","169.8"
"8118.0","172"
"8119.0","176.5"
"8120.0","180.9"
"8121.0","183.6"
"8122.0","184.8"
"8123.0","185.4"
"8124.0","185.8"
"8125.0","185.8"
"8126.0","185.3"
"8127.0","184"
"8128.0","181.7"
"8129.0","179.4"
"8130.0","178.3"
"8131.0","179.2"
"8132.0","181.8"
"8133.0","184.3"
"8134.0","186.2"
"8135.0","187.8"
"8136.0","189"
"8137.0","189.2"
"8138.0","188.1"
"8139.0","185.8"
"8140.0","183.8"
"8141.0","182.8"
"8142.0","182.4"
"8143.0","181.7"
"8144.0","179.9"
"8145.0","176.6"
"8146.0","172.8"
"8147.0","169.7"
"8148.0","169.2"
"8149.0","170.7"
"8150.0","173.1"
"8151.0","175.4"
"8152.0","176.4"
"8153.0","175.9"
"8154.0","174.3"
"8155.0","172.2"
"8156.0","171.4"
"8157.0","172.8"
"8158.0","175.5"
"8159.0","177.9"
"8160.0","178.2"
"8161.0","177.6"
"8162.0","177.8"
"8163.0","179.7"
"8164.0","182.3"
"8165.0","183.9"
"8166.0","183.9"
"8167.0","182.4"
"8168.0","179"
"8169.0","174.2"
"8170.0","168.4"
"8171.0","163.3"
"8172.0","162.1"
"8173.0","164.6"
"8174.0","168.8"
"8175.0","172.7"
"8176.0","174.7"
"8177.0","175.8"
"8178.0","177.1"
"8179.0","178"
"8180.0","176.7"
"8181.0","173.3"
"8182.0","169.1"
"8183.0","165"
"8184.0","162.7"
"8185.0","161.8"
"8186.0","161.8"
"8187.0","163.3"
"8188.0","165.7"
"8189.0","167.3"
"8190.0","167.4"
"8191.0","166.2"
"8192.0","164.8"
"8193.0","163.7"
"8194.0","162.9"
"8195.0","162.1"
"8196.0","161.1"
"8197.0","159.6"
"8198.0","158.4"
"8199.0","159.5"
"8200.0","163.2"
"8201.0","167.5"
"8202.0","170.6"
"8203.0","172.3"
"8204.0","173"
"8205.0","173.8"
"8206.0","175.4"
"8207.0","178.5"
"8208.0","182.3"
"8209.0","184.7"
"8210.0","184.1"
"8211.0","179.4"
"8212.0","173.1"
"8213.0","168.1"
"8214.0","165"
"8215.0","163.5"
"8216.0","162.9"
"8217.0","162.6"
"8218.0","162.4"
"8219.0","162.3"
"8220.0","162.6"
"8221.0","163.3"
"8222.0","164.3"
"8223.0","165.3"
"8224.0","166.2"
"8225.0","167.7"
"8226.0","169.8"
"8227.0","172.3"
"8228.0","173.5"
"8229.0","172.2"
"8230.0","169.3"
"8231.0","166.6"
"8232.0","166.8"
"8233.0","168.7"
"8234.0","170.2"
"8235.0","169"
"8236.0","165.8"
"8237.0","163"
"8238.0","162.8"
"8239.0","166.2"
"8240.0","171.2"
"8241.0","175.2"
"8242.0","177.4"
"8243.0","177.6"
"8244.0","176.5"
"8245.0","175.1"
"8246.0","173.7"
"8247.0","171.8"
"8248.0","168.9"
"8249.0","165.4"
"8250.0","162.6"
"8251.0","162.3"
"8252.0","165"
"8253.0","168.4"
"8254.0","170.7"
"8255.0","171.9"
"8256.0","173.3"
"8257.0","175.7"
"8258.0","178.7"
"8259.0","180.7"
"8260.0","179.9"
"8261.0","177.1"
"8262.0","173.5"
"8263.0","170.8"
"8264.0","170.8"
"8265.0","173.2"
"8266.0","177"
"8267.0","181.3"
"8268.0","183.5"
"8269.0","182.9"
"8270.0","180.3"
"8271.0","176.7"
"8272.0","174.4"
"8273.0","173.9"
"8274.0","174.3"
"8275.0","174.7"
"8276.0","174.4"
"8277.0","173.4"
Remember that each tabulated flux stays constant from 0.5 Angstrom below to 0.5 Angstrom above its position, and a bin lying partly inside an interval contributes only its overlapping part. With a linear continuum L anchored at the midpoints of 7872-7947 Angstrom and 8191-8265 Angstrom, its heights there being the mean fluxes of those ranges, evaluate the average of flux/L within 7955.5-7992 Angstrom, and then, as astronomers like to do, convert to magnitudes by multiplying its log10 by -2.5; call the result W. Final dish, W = -0.03 mag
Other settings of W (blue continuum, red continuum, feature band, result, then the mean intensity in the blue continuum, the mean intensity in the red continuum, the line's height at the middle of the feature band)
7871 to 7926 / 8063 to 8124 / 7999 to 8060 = 0.02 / 185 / 179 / 181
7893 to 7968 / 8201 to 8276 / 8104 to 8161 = -0.02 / 184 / 172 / 176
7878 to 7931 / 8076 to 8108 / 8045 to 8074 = 0.00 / 184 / 180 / 180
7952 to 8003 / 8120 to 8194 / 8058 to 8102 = -0.01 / 184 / 176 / 179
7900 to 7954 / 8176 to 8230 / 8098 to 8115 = -0.02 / 181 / 168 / 173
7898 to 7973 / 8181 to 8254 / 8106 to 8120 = -0.01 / 183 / 168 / 174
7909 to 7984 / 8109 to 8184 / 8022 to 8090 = 0.01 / 183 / 177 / 180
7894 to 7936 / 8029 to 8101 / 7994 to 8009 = 0.01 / 183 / 179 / 181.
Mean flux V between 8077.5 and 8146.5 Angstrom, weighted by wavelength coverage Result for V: 180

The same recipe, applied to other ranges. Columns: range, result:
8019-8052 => 174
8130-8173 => 178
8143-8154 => 174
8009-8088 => 179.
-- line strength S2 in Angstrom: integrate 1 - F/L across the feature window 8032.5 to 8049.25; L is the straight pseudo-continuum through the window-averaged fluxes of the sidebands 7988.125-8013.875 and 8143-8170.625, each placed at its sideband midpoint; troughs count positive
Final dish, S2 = 0.4 Angstrom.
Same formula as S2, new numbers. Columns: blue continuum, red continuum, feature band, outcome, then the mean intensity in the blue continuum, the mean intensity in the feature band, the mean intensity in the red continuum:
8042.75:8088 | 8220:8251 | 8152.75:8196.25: 0.6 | 182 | 171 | 169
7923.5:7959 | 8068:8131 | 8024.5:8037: 0.7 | 182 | 170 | 180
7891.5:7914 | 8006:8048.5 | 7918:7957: 0.6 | 187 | 181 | 176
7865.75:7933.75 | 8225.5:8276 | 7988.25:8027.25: 0.7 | 186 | 178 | 172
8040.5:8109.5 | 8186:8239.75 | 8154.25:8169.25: -0.5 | 180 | 178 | 168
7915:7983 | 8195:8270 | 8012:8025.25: 0.2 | 183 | 177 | 171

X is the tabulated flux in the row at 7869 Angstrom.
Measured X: 194.7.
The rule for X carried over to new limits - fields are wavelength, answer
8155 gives 172.2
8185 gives 161.8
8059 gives 175.9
